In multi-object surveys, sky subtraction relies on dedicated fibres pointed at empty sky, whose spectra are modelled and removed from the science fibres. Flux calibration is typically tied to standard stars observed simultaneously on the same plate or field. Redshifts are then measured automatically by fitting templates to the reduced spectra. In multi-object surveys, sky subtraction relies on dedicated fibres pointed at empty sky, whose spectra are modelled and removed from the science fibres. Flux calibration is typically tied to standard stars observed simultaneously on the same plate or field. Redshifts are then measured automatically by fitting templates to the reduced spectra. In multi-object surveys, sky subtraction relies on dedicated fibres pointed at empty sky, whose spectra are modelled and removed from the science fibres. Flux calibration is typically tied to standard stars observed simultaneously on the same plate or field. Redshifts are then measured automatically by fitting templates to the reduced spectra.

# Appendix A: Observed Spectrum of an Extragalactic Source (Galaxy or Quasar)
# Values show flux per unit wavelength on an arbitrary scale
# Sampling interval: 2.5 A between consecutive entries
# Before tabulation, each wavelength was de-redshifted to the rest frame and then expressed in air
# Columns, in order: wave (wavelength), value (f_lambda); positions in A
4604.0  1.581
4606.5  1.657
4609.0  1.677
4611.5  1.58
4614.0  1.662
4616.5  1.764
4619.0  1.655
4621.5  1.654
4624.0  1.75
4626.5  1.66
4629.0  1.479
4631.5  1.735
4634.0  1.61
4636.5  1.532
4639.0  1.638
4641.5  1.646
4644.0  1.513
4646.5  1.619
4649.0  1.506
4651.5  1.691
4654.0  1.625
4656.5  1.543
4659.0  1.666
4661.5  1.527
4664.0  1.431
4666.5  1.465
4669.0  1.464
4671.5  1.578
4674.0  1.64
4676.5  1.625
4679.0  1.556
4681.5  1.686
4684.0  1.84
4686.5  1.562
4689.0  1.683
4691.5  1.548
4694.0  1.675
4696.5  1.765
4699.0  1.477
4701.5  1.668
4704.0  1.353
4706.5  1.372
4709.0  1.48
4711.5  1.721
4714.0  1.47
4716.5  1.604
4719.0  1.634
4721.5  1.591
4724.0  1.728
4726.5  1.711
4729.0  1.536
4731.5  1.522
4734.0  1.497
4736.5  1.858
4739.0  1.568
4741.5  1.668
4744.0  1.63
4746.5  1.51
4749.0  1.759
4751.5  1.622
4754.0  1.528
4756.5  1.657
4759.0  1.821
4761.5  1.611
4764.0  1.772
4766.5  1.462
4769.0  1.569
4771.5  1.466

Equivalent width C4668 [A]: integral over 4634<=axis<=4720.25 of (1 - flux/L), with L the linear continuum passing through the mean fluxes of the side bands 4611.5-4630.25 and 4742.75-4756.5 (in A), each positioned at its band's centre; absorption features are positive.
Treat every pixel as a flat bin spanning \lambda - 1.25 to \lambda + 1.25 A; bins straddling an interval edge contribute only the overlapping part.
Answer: 2.9 A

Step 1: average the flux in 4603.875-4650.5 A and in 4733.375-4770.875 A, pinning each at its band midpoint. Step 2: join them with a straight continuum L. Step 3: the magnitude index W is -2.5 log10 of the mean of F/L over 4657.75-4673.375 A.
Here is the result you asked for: 0.07 mag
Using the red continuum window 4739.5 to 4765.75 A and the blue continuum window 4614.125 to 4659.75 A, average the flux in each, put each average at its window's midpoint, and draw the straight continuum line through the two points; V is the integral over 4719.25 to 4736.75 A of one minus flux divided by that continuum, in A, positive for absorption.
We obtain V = 0.26 A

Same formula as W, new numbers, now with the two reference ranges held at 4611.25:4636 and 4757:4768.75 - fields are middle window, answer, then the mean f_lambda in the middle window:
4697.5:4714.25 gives 0.10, 1.51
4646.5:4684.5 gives 0.05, 1.59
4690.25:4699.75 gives 0.02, 1.62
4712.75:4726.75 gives 0.03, 1.62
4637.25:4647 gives 0.04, 1.6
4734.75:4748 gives 0.01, 1.64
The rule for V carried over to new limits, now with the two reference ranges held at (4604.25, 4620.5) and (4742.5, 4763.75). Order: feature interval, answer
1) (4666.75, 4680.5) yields 0.73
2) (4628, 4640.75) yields 0.43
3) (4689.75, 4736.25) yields 1.96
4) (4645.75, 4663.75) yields 0.76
